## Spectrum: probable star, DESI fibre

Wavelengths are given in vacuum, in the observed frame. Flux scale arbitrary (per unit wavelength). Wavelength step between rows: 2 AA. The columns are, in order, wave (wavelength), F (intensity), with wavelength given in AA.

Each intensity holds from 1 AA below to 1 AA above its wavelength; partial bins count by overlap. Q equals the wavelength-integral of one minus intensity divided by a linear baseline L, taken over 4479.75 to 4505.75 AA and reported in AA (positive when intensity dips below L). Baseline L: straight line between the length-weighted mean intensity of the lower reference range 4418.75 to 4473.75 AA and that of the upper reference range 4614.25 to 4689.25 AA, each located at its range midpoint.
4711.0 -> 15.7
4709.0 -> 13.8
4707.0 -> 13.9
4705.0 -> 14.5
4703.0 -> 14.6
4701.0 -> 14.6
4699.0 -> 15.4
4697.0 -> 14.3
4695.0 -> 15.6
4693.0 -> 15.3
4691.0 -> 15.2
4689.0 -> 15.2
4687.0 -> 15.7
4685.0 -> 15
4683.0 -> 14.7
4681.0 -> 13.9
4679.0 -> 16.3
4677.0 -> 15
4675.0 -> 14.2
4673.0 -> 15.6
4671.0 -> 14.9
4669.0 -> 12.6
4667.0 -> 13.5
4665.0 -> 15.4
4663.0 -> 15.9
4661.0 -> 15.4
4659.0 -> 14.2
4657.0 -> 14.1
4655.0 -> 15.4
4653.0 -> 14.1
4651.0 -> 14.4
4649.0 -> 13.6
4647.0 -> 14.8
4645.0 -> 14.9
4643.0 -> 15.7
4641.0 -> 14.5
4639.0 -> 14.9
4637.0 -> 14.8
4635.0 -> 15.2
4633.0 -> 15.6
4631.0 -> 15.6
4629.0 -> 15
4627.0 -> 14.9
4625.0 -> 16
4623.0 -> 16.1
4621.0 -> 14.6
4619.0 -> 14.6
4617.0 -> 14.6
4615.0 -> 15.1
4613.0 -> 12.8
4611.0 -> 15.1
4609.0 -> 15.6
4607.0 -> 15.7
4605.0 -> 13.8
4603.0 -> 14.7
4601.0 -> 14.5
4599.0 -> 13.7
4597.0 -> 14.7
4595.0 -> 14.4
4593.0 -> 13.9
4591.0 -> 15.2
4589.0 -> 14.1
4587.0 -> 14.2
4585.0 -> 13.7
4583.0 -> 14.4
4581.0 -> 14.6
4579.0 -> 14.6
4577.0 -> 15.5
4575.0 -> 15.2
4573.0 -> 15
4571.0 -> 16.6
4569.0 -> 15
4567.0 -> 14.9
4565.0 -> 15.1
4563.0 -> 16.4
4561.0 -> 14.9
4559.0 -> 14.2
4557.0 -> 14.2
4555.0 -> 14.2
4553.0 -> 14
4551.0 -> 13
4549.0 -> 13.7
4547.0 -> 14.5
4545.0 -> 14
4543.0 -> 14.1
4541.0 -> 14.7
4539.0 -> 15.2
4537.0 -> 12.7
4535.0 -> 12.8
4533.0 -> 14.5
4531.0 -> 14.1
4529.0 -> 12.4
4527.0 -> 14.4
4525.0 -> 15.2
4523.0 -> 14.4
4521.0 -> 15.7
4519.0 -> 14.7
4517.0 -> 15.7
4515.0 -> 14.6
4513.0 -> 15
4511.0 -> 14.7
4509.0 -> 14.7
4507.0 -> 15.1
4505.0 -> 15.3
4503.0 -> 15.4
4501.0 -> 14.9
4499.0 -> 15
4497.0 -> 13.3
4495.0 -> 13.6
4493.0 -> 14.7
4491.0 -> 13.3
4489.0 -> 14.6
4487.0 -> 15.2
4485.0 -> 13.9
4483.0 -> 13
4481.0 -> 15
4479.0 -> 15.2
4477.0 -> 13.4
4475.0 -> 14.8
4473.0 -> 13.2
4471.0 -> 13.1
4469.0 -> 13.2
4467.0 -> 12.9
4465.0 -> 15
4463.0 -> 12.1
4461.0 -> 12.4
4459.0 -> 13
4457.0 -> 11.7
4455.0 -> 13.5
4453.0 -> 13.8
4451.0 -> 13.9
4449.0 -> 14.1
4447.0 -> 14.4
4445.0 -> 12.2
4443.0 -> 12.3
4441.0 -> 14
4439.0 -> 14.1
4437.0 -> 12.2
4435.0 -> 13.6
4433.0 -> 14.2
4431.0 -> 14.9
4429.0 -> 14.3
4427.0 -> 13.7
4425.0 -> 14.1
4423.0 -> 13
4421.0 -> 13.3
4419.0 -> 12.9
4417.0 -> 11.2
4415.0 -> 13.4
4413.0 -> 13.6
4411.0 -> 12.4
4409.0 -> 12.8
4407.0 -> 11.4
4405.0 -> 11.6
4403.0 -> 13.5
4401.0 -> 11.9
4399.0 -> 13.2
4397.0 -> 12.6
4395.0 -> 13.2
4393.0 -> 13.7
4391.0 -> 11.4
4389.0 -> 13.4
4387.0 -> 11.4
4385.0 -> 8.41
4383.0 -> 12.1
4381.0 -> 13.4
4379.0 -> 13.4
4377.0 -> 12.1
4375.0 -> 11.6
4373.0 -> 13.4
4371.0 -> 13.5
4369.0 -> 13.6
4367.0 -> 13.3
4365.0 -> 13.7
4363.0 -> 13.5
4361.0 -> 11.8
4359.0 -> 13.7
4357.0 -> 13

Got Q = -1.2 AA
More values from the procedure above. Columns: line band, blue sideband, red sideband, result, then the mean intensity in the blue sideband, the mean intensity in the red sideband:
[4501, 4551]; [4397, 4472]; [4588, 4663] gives -1.92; 13.2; 14.8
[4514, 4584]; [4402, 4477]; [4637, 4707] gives -2.89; 13.2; 14.8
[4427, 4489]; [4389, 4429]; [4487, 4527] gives 0.65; 12.8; 14.7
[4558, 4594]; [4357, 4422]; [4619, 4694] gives -1.59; 12.6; 14.9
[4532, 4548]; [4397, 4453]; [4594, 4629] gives 0.11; 13.2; 14.8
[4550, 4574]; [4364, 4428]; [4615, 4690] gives -1.14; 12.7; 14.9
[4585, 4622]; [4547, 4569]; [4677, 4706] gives 0.44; 14.5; 15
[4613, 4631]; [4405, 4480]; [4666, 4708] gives -0.79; 13.3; 14.8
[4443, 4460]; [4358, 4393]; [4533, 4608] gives 0.09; 12.6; 14.5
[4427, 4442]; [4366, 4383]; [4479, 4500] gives -0.29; 13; 14.2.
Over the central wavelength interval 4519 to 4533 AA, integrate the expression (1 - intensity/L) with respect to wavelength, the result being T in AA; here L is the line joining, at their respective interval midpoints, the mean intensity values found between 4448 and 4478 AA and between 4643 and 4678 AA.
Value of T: -0.7 AA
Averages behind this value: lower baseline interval 13.3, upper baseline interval 14.6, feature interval 14.4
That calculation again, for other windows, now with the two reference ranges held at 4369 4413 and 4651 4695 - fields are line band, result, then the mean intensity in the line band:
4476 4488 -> -0.96 AA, 14.3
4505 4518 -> -1.46 AA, 15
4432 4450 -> -0.81 AA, 13.5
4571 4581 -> -0.83 AA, 15.2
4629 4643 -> -0.58 AA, 15.1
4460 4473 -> -0.03 AA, 13.1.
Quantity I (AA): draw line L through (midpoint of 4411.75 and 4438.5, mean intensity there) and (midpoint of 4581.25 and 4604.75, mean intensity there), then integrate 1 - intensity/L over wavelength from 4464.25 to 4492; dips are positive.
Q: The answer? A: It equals -0.56 AA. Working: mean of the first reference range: 13.4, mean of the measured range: 14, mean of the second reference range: 14.3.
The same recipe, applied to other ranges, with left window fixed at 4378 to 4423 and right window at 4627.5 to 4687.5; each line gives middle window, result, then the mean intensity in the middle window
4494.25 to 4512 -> -1.7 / 14.7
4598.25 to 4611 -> -0.3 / 14.7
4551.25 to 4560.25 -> -0.1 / 14.1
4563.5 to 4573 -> -1.0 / 15.4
